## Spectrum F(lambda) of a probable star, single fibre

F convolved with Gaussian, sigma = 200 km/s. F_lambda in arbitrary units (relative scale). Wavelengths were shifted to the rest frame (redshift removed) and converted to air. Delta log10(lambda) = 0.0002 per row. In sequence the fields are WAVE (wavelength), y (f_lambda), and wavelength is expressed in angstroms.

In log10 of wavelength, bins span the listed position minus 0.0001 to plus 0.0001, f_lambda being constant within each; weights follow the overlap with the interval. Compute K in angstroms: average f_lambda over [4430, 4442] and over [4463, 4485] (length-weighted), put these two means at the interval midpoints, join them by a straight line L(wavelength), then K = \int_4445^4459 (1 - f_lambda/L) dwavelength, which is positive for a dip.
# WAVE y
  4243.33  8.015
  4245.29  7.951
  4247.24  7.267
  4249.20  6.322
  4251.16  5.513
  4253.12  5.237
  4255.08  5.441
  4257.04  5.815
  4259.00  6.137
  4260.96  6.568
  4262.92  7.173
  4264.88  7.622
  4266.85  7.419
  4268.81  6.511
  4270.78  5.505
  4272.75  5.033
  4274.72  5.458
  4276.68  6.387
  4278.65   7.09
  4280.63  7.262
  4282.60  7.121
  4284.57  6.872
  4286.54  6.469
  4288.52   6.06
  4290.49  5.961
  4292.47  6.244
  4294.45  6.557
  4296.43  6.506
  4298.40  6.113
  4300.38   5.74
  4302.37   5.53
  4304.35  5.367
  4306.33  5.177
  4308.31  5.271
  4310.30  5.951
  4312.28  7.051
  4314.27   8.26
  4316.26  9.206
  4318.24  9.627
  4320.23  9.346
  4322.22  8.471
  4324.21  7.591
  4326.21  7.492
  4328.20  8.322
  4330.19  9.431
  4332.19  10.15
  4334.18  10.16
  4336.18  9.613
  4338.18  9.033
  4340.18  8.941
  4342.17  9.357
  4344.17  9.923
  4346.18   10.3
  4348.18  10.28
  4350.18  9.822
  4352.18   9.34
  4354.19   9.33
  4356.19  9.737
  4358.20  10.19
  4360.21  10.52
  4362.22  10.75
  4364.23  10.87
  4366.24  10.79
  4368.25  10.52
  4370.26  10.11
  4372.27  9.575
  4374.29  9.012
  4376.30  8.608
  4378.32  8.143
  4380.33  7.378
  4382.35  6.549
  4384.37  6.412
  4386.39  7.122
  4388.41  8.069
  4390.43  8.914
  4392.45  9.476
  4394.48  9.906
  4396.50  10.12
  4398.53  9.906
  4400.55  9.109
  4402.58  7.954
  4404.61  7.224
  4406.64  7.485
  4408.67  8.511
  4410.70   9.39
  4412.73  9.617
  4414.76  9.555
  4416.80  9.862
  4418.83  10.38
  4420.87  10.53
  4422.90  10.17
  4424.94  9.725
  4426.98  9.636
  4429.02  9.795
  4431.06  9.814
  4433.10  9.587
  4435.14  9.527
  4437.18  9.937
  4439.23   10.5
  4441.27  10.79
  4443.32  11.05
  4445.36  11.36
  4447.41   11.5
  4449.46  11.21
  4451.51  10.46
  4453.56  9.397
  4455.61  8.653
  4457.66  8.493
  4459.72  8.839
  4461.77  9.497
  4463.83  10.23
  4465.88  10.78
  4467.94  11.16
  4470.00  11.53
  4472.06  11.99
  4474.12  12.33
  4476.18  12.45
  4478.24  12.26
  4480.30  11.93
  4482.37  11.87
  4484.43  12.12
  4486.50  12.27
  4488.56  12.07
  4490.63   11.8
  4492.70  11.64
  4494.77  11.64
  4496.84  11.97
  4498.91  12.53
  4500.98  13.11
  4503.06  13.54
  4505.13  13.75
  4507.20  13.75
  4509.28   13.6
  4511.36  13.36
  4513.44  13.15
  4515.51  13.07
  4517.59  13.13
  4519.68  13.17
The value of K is 0.8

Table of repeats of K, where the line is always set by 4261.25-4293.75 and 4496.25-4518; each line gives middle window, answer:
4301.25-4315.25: 2.5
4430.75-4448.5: 1.2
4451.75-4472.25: 3.3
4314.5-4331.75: -1.9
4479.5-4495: 0.9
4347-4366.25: -2.9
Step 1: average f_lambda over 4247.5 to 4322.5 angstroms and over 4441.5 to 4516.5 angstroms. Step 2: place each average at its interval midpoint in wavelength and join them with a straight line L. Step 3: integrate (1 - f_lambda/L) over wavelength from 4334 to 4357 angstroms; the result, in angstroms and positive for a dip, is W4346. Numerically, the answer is -4.2 angstroms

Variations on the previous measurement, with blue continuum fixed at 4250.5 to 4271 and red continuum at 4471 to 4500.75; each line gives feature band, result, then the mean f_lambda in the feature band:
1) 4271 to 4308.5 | 4.9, 6.12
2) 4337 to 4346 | -1.1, 9.41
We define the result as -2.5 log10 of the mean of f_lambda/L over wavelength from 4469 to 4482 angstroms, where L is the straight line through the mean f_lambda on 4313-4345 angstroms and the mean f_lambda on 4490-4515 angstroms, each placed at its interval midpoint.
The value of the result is 0.016 mag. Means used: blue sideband 9.04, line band 12.1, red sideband 12.8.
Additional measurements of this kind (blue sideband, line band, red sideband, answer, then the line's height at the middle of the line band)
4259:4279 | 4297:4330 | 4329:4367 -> 0.17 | 8.4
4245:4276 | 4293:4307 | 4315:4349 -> 0.32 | 7.91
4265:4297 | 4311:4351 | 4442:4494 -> -0.18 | 7.68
